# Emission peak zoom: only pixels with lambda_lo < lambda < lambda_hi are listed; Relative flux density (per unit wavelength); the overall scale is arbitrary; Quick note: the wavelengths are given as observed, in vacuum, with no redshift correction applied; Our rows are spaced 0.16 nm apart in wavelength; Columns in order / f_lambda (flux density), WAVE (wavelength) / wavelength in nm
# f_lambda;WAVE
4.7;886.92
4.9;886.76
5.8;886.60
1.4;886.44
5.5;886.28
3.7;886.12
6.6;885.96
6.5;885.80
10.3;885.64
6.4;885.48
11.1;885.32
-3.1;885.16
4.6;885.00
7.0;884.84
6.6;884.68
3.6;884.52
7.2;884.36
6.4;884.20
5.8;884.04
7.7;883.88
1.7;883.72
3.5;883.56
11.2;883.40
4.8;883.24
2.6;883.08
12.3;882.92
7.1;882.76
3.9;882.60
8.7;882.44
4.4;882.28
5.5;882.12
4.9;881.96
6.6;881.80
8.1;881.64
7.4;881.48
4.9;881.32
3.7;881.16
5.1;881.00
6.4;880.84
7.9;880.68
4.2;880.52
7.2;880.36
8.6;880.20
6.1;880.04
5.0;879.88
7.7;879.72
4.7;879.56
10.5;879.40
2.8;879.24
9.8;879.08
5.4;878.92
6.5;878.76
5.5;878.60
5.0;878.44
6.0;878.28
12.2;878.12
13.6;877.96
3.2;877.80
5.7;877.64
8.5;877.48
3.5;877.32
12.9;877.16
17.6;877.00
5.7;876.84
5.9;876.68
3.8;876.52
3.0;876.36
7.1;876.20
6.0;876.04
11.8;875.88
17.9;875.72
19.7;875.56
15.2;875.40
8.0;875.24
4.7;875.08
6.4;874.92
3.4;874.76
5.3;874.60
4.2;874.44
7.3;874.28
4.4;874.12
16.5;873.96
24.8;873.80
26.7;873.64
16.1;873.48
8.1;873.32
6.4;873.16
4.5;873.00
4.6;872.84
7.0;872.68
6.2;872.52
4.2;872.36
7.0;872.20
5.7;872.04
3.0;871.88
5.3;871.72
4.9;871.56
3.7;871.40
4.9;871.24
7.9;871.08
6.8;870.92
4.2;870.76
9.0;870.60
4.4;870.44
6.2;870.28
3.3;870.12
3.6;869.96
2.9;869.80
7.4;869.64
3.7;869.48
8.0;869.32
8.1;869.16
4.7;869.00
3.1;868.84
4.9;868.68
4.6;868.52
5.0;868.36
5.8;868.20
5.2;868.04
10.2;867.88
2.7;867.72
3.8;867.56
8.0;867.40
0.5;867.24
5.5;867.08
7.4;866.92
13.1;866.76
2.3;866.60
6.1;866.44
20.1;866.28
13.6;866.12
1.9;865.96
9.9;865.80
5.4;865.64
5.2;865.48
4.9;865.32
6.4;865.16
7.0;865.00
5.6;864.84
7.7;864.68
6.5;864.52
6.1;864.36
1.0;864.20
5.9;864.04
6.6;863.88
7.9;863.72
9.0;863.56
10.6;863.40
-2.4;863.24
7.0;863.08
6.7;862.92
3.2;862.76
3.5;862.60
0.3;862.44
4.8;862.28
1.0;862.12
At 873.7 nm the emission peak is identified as [S II] 6716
